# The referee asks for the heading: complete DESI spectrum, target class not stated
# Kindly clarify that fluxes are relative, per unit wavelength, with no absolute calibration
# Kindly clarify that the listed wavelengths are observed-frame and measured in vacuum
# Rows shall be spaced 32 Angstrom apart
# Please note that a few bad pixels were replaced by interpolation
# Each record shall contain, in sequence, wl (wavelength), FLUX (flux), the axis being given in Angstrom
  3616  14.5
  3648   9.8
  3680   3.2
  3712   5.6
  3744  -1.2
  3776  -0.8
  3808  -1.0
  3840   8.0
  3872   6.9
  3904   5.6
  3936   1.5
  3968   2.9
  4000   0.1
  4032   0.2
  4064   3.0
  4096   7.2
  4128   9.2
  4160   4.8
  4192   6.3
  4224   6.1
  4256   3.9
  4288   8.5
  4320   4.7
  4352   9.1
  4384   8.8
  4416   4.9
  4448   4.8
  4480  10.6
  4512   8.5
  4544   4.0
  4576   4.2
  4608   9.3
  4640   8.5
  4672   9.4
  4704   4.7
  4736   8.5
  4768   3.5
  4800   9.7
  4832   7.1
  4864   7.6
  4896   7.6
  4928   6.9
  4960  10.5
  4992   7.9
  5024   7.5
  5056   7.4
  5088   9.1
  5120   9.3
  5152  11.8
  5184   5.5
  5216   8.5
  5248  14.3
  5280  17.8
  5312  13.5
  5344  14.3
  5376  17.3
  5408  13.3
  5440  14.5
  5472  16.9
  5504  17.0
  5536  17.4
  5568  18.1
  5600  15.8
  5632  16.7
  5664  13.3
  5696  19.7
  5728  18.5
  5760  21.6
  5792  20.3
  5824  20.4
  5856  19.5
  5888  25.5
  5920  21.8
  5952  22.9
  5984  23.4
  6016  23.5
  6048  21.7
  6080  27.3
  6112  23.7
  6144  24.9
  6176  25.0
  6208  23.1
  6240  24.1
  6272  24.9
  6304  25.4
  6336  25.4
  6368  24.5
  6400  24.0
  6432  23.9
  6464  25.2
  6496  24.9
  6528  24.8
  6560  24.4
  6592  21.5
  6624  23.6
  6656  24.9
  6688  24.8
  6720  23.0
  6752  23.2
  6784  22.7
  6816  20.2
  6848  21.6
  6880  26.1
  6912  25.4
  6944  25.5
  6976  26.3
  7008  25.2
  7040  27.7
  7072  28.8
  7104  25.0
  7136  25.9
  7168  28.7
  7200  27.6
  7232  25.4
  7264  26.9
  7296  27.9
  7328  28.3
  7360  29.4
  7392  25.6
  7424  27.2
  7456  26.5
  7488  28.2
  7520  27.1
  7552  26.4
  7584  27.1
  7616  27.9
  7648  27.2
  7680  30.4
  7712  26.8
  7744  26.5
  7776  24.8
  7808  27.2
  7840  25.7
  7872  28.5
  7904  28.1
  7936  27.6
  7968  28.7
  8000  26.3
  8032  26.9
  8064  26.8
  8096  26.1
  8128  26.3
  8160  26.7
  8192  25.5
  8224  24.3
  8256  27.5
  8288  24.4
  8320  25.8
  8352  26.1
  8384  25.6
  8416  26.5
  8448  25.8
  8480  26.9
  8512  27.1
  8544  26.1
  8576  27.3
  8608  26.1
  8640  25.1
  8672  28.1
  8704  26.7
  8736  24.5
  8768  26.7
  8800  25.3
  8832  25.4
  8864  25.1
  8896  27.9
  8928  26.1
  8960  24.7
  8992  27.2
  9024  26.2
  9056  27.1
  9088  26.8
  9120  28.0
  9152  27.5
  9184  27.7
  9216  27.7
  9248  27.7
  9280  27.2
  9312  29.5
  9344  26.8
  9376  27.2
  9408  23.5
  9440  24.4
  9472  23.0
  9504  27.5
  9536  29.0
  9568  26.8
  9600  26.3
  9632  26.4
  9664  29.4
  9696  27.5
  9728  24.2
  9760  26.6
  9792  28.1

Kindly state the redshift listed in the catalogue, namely 0.316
